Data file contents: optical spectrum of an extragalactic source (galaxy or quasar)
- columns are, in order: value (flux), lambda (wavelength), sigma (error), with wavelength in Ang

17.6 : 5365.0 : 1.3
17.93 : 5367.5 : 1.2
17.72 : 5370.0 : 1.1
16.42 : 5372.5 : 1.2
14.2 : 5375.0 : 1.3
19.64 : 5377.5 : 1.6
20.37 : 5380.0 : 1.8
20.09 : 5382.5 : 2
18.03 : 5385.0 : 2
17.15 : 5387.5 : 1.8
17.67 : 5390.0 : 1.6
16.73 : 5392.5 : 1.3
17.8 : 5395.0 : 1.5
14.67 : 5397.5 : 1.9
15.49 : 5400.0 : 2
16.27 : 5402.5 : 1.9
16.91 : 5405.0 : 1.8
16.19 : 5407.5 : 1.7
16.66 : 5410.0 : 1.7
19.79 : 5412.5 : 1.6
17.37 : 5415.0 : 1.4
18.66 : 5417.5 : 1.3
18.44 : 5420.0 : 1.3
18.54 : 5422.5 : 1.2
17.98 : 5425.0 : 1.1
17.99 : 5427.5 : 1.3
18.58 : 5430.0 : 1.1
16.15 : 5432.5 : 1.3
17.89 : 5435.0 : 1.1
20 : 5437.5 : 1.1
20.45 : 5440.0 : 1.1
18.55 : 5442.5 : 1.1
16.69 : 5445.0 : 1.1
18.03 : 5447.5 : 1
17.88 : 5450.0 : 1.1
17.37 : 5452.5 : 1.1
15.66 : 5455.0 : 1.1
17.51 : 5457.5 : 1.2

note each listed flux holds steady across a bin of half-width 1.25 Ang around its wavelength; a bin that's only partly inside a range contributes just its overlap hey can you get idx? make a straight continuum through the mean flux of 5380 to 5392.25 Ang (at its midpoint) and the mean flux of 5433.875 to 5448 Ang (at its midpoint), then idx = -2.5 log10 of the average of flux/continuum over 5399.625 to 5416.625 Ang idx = 0.08 mag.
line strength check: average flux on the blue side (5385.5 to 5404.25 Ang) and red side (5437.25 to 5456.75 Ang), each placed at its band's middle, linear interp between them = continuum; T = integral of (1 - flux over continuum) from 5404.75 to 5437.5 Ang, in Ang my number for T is -1.1 Ang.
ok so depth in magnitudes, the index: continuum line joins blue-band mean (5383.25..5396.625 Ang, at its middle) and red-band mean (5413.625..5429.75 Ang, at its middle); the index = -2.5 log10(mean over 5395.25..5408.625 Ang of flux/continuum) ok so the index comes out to 0.11 mag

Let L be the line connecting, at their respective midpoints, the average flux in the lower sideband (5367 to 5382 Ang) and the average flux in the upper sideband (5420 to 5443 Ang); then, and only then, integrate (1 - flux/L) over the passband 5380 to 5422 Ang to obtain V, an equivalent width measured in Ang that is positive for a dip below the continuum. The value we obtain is 1.47 Ang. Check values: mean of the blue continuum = 17.8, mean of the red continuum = 18.5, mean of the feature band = 17.5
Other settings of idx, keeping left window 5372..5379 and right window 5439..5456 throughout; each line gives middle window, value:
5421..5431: -0.04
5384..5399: 0.01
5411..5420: -0.07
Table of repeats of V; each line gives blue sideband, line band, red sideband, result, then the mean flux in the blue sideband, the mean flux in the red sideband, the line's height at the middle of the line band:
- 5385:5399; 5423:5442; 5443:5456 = -1.5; 16.9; 17.2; 17.1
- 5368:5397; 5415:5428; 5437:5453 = -0.1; 17.7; 18.4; 18.1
